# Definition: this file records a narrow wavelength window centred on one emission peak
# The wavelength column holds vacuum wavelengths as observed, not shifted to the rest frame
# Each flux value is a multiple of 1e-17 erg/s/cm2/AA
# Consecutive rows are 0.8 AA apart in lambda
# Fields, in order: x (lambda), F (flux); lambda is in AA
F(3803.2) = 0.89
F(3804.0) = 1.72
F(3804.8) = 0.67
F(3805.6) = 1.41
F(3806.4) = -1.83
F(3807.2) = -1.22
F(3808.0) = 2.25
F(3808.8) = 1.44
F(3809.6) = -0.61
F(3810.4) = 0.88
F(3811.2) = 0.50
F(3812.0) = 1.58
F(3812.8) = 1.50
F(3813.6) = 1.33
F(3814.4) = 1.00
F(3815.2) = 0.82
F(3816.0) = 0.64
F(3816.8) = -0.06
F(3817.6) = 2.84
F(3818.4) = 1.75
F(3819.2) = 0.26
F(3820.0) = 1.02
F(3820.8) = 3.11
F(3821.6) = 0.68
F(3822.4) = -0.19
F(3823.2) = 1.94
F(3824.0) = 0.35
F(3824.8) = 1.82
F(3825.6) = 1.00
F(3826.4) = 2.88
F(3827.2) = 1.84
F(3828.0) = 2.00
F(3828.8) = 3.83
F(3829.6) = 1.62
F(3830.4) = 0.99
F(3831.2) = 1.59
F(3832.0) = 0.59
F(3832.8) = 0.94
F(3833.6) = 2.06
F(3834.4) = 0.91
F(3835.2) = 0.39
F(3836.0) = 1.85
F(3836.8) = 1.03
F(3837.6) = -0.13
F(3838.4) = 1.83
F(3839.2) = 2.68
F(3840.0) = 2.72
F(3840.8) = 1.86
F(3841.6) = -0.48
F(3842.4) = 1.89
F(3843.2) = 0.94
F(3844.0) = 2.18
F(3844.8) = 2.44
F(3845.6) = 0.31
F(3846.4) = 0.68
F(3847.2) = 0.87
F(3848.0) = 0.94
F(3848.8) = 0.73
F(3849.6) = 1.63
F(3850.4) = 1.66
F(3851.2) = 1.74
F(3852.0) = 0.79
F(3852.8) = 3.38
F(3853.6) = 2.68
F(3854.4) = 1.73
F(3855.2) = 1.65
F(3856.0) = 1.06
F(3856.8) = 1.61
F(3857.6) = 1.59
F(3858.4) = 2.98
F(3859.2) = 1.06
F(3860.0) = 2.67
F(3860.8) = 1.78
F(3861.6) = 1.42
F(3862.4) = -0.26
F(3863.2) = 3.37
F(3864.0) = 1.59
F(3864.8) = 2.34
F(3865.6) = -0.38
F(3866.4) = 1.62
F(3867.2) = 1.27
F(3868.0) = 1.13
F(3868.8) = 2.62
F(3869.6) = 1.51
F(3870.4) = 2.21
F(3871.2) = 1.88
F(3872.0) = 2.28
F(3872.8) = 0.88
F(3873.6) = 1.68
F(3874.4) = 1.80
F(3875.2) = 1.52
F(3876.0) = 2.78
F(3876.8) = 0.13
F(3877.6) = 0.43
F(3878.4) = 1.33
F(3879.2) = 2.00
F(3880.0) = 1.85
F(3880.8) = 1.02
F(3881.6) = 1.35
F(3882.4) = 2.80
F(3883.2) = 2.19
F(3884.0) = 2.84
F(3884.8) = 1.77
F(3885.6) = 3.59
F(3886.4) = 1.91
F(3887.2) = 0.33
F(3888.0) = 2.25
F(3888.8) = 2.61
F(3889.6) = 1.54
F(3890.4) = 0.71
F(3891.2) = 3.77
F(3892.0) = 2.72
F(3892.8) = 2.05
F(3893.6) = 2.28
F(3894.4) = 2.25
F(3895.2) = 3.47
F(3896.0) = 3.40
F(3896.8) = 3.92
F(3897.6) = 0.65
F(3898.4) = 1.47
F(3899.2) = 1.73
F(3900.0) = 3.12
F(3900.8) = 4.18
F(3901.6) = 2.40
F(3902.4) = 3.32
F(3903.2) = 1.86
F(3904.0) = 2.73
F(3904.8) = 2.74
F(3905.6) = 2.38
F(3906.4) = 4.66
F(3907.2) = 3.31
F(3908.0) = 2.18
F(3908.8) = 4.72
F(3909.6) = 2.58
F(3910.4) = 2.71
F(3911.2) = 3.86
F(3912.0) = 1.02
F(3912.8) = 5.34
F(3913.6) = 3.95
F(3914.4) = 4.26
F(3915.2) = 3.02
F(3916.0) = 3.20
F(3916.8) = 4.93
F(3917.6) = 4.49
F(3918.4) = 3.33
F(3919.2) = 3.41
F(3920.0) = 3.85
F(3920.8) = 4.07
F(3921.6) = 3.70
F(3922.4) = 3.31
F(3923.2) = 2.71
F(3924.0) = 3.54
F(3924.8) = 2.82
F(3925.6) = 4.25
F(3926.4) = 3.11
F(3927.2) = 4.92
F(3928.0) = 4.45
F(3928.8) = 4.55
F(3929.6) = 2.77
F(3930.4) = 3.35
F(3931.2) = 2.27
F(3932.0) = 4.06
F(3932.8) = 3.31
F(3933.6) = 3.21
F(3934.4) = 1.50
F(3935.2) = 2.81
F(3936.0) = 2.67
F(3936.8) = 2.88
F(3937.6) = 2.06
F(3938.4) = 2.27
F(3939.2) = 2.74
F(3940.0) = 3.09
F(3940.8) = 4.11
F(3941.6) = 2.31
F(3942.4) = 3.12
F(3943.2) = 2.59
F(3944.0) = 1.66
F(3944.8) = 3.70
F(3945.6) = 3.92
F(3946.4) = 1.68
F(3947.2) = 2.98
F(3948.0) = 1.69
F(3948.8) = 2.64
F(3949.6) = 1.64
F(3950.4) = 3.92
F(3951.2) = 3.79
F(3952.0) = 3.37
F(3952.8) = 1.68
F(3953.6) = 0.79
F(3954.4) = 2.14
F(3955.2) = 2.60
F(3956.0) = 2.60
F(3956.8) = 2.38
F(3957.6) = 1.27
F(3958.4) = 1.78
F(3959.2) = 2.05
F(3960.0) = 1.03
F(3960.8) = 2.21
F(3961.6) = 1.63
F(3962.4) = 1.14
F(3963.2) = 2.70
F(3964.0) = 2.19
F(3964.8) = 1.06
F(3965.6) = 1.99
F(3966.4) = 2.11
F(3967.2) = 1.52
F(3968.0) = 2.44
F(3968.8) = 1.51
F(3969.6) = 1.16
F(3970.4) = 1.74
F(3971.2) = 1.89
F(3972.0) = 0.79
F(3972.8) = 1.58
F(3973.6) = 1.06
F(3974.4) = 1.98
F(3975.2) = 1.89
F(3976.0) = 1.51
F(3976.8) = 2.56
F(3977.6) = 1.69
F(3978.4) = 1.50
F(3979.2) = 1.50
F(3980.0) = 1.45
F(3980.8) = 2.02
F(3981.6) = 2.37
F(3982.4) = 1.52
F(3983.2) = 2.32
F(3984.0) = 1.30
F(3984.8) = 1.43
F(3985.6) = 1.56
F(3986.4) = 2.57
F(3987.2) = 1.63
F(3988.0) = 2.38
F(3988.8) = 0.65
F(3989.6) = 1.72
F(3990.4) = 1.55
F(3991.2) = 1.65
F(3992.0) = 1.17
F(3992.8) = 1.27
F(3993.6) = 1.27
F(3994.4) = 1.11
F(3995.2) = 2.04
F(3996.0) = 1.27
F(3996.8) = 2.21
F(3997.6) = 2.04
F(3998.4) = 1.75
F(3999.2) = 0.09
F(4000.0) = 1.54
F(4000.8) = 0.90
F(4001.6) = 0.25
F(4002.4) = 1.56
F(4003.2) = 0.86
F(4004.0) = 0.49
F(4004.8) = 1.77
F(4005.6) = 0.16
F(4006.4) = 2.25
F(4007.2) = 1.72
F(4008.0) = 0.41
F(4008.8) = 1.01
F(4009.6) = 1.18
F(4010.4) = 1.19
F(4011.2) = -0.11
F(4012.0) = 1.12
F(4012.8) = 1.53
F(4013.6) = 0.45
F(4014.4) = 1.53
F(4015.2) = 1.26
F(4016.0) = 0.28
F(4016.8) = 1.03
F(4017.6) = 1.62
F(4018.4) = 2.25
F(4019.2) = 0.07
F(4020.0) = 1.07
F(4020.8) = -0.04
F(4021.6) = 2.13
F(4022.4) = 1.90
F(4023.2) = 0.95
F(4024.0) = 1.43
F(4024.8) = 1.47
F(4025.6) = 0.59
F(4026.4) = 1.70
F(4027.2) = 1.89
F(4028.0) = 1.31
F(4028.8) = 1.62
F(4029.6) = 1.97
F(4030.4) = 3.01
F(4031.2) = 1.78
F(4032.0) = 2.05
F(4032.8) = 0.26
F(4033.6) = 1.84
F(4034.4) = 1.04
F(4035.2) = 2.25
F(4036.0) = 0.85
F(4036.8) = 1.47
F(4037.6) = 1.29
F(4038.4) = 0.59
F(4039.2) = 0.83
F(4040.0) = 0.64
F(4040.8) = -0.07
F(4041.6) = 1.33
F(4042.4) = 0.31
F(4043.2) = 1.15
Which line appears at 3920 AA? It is C IV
